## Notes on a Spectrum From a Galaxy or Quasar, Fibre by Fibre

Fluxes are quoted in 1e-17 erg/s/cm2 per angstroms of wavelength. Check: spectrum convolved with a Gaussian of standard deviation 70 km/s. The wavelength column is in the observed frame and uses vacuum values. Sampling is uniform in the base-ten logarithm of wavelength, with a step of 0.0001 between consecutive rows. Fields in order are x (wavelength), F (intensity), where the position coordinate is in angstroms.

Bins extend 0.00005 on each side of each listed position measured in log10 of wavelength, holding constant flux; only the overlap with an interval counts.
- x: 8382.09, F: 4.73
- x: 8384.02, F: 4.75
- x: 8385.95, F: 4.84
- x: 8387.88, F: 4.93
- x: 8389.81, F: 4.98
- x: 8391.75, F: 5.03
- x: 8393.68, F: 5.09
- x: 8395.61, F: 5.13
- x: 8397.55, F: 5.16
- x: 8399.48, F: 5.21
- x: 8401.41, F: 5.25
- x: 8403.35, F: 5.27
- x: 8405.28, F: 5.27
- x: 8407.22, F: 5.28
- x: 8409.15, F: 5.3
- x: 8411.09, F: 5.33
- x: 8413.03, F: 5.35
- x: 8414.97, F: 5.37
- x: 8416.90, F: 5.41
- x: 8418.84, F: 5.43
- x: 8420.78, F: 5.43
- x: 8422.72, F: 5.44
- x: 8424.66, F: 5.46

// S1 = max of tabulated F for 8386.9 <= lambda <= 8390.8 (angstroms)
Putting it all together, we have 4.98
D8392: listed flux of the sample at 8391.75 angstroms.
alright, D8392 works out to 5.03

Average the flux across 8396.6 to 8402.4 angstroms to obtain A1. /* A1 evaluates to 5.21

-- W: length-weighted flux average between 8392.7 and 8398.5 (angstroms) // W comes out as 5.13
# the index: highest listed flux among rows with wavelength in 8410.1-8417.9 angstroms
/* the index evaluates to 5.41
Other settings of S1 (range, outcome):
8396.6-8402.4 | 5.25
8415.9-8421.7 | 5.43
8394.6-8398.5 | 5.16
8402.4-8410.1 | 5.3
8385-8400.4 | 5.21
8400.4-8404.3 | 5.27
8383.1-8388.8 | 4.93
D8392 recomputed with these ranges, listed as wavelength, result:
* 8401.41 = 5.25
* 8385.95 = 4.84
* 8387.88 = 4.93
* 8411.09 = 5.33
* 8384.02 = 4.75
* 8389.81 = 4.98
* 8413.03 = 5.35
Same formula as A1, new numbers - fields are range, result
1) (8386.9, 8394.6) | 5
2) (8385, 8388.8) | 4.89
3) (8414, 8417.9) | 5.4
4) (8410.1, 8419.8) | 5.38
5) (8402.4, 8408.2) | 5.28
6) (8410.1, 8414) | 5.33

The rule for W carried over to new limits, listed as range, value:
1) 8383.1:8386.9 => 4.8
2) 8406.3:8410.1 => 5.3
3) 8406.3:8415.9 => 5.32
